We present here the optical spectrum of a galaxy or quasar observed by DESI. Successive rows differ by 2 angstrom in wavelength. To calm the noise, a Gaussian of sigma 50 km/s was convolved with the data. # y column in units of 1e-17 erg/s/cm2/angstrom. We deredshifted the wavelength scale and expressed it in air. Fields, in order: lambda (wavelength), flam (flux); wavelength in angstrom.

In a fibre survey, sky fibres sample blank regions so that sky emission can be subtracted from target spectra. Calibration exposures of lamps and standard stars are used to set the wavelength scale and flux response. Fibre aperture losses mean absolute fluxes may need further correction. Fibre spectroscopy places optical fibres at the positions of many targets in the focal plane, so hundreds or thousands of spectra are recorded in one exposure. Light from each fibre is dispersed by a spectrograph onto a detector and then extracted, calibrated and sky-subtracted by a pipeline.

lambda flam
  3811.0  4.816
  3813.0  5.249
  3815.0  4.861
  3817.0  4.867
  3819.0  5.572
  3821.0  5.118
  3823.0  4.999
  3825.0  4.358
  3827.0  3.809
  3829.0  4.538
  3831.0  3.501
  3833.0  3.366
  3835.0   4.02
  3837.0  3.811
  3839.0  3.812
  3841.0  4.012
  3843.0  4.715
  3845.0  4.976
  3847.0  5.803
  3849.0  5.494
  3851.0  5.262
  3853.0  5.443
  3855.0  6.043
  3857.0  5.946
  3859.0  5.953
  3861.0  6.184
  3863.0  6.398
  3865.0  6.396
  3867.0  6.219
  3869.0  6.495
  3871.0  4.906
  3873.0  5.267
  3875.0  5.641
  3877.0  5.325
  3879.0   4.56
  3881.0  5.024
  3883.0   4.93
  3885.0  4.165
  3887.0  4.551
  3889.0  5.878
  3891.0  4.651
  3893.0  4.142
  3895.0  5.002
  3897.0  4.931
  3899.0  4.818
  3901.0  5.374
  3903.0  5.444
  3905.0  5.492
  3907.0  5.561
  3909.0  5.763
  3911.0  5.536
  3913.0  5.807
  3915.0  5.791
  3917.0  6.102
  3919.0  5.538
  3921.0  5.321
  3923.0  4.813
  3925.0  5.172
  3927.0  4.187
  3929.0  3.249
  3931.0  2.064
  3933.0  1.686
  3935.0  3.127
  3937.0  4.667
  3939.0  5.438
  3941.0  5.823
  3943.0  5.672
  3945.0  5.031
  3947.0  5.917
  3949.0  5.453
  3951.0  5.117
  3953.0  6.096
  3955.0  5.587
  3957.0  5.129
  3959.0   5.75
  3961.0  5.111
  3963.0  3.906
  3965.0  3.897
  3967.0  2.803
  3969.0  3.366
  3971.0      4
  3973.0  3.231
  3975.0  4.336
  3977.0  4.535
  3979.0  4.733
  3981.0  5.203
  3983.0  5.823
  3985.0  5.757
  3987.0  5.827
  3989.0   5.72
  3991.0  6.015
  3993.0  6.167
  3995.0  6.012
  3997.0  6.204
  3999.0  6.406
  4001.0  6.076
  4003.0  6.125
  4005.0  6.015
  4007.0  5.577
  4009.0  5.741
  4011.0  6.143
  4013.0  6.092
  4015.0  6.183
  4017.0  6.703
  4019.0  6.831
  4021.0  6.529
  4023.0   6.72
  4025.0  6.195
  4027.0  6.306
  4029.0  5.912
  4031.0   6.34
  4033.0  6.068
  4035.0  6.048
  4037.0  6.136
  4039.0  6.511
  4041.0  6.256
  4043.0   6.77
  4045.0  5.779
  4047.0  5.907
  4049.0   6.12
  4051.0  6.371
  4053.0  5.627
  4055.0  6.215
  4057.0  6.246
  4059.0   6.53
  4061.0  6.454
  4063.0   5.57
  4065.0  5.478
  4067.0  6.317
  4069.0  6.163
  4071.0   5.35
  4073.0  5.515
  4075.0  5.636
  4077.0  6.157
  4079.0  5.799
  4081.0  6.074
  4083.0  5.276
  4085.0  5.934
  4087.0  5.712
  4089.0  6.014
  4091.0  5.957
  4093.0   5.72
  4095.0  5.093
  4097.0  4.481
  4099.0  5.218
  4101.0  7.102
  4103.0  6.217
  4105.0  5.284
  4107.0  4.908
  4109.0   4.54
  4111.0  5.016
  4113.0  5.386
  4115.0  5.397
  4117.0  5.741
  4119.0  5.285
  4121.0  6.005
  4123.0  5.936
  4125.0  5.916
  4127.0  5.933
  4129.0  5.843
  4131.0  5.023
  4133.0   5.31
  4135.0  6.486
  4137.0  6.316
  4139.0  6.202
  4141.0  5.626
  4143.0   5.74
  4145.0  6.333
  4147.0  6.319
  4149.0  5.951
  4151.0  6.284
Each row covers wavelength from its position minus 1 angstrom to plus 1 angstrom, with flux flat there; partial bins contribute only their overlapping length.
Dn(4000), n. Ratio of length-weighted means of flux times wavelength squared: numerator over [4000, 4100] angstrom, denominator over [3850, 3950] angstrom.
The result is 1.25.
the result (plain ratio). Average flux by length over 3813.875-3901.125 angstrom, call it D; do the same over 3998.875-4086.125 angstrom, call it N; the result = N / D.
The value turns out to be 1.21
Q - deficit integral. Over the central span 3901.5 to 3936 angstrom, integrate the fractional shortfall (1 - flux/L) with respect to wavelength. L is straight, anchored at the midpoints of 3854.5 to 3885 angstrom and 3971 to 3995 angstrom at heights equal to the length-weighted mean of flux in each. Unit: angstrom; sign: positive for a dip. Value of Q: 4.4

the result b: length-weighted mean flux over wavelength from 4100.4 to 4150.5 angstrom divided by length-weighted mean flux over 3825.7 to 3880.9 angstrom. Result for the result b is 1.1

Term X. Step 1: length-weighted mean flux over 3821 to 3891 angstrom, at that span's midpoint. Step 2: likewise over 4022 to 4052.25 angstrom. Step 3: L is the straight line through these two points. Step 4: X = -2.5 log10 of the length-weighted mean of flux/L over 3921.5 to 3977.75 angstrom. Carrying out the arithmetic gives 0.25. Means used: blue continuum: 5.05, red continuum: 6.22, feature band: 4.48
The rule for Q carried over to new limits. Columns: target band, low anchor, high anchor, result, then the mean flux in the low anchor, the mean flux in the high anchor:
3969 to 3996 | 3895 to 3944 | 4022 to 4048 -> 2.49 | 4.89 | 6.23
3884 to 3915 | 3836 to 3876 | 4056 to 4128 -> 1.84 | 5.44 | 5.7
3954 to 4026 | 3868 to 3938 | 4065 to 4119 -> -3.16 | 4.89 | 5.61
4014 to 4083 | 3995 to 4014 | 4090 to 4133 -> -3.57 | 6.04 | 5.52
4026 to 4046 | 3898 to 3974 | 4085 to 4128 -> -3.63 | 4.81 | 5.57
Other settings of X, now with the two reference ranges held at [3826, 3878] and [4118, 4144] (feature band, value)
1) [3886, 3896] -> 0.082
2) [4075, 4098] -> 0.010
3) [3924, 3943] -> 0.305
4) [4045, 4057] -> -0.079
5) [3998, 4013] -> -0.096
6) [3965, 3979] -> 0.387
